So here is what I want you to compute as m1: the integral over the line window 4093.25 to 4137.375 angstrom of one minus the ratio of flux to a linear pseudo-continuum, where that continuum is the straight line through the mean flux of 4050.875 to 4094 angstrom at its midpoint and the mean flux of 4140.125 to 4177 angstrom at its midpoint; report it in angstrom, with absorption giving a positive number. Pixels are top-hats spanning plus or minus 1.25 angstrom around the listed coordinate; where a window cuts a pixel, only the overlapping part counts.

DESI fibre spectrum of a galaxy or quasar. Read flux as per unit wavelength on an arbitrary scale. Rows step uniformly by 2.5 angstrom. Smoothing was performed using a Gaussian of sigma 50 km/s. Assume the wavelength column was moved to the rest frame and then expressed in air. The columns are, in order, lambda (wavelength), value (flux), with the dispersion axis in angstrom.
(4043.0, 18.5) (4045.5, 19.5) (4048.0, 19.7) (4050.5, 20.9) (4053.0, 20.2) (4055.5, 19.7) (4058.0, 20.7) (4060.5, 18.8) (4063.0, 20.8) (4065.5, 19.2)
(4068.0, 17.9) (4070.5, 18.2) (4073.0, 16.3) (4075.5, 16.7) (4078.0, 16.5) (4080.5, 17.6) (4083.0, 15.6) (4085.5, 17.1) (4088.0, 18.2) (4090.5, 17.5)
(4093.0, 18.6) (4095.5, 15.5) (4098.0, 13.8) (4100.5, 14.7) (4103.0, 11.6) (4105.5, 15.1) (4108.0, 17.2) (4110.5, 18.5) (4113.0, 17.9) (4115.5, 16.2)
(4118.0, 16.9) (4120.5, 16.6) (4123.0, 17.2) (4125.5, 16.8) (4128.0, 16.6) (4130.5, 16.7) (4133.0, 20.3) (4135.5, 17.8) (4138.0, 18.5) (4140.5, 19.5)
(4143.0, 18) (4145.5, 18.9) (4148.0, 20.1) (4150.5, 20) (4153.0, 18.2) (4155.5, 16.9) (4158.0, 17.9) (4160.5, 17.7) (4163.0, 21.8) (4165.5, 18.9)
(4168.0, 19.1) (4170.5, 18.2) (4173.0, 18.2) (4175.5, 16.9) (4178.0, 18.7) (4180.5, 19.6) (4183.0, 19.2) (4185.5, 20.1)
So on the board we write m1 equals 4.7 angstrom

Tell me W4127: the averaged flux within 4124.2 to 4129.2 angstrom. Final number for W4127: 16.7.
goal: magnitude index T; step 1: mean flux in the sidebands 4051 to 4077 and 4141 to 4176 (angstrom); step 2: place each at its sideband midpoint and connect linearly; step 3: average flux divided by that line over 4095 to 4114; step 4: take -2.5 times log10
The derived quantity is 0.21 mag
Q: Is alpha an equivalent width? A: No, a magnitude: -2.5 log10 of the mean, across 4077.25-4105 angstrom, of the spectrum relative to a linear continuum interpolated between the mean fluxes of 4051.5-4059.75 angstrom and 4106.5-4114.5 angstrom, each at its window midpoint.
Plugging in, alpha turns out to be 0.161 mag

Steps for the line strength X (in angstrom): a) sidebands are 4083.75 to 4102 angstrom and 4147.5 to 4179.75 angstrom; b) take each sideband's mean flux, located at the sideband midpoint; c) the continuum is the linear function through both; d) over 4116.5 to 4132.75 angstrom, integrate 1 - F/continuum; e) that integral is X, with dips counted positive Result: 0.4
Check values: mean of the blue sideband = 16.4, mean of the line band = 17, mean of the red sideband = 18.6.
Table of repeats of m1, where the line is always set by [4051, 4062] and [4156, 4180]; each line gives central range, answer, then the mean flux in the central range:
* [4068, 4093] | 3.1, 17.2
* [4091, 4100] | 1.6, 16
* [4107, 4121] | 1.4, 17.2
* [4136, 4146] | 0.1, 18.6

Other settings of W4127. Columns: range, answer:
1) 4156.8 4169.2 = 19.1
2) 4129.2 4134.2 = 18.5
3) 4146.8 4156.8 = 18.8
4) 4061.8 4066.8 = 20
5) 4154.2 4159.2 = 17.4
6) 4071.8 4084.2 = 16.5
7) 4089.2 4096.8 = 17.2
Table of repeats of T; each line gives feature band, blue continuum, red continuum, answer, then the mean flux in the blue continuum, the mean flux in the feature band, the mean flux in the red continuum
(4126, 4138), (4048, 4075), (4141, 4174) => 0.06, 19.2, 17.9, 18.8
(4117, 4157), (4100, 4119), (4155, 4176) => -0.05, 16.1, 18.1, 18.5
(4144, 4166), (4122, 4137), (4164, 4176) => -0.05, 17.6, 18.9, 18.4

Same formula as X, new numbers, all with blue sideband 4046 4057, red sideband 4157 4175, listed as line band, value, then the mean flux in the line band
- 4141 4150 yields -0.1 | 19.1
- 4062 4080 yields 1.8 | 17.9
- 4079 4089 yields 1.3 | 17.1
